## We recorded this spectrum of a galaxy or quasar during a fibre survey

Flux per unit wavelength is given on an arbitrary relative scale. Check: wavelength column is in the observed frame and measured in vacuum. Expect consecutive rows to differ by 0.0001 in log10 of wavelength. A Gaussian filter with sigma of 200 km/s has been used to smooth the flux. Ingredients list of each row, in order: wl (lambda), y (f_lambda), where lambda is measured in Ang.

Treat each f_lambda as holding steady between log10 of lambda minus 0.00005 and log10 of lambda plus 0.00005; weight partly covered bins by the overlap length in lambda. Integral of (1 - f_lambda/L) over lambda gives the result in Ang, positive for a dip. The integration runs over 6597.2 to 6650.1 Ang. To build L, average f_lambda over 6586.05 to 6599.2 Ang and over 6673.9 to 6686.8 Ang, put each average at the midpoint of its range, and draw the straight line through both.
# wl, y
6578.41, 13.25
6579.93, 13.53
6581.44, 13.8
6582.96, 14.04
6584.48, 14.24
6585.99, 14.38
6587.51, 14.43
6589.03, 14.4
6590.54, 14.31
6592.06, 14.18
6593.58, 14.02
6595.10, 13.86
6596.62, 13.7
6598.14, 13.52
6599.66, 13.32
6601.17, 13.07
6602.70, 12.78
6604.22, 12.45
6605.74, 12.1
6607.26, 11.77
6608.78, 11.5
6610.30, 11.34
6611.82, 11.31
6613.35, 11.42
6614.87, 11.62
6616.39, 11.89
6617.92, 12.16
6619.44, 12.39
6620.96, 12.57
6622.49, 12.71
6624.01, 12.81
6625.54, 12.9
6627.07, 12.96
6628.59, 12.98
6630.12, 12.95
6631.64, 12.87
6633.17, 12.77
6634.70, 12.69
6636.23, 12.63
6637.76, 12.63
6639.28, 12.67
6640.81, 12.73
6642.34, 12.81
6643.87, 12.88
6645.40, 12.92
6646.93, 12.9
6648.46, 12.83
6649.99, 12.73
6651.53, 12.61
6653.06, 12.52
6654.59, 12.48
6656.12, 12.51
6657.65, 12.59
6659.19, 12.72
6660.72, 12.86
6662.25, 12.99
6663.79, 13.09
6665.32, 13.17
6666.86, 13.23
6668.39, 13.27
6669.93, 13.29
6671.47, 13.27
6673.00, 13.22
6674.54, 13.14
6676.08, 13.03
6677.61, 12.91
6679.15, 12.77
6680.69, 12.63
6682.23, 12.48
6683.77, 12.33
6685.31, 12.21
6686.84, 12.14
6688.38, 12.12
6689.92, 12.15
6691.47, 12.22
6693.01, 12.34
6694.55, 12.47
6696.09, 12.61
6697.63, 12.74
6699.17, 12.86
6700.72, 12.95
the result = 4.0 Ang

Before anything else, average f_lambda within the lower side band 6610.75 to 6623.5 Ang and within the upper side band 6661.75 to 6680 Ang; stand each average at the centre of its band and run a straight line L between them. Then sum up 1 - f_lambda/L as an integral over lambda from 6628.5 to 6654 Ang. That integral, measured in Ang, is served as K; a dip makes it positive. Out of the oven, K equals -0.5 Ang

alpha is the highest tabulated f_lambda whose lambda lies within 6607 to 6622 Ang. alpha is 12.57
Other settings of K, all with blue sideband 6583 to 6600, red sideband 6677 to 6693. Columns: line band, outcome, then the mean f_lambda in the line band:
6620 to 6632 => 0.53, 12.8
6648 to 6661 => 0.29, 12.6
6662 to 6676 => -0.57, 13.2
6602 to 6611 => 1.17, 12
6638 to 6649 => 0.26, 12.8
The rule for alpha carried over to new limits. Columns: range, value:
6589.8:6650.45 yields 14.31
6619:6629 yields 12.98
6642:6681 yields 13.29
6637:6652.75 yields 12.92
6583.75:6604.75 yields 14.43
